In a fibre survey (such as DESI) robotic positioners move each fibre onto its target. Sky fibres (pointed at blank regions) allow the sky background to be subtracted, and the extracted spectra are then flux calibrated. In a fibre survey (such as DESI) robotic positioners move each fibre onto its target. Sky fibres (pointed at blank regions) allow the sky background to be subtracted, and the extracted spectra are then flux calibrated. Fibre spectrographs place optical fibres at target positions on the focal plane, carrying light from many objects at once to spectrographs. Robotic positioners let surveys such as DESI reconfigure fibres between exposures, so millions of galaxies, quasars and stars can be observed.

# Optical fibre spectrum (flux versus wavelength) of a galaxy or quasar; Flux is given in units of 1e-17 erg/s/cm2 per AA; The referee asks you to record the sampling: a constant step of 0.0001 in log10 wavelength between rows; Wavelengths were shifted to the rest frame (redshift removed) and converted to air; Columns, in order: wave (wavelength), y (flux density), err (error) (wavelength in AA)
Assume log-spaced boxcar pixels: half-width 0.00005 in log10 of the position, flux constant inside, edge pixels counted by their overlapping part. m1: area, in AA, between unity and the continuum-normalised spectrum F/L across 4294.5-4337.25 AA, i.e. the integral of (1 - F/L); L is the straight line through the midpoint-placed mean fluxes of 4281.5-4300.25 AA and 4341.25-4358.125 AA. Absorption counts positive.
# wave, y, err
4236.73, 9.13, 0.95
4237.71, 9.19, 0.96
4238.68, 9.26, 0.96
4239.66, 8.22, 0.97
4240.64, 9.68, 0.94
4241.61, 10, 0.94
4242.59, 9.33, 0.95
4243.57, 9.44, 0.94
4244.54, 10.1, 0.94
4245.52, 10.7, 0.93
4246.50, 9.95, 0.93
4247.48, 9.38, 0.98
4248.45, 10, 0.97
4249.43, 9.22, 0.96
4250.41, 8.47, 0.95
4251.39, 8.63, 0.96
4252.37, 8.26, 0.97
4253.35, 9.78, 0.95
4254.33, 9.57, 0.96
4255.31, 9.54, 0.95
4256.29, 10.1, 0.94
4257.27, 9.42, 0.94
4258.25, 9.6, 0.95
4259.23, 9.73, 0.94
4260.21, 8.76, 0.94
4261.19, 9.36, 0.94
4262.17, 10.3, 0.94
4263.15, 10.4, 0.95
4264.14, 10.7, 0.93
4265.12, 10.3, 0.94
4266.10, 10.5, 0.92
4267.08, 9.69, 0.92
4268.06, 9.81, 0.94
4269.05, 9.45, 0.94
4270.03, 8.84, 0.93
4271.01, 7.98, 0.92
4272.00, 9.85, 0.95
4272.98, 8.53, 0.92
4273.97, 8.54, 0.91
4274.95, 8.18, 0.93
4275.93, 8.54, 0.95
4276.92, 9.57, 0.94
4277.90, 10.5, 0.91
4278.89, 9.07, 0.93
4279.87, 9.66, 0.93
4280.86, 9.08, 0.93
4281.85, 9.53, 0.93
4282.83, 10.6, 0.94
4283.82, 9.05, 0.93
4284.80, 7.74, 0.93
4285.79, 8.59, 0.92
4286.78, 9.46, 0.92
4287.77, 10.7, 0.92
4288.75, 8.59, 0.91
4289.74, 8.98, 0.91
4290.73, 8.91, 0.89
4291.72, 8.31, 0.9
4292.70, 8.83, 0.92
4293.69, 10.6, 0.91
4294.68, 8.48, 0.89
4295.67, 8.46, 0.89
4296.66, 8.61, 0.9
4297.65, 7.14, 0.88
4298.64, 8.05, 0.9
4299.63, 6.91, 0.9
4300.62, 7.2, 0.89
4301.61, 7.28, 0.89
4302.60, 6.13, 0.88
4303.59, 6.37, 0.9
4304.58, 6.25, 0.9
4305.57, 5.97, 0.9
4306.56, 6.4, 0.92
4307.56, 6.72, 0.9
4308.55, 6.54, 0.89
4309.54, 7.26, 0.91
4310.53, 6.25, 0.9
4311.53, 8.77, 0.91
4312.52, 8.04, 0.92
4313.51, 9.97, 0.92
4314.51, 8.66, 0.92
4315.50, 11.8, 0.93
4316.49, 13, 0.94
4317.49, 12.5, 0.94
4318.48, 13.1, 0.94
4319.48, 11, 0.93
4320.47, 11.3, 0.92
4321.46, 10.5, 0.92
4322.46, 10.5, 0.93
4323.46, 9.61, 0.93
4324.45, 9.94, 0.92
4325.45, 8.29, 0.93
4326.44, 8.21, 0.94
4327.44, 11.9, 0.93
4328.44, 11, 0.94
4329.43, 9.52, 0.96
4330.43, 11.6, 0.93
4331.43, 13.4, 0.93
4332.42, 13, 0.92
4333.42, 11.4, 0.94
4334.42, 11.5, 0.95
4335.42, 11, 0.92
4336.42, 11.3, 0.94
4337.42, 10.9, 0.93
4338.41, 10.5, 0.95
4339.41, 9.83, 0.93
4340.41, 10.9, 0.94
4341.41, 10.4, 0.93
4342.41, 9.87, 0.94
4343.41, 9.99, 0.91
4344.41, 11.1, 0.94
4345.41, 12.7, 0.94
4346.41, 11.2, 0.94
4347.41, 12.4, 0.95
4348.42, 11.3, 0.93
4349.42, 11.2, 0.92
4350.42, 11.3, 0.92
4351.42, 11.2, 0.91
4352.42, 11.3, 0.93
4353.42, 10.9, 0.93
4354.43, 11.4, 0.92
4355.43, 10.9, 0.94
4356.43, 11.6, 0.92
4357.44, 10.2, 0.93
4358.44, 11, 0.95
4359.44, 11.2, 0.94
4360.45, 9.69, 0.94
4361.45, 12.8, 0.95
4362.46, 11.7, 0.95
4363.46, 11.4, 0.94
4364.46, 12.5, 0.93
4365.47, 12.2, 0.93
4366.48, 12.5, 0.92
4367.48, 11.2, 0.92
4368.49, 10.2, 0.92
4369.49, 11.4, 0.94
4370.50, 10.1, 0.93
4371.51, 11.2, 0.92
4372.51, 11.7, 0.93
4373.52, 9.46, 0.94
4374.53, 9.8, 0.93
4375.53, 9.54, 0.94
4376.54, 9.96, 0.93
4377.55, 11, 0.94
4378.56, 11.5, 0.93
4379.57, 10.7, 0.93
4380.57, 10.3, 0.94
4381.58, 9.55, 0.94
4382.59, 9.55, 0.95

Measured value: 2.2 AA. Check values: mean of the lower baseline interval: 8.8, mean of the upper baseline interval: 11.1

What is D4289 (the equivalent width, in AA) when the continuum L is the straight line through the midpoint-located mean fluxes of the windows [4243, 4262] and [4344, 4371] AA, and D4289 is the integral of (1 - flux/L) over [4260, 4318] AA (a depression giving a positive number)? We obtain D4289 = 7.4 AA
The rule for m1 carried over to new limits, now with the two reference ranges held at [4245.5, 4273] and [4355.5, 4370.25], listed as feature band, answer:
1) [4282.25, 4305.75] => 4.4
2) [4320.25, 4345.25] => 0.3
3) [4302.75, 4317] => 3.4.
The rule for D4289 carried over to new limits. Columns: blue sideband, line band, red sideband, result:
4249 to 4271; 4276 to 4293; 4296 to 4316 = -1.54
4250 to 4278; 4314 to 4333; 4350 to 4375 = -0.97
